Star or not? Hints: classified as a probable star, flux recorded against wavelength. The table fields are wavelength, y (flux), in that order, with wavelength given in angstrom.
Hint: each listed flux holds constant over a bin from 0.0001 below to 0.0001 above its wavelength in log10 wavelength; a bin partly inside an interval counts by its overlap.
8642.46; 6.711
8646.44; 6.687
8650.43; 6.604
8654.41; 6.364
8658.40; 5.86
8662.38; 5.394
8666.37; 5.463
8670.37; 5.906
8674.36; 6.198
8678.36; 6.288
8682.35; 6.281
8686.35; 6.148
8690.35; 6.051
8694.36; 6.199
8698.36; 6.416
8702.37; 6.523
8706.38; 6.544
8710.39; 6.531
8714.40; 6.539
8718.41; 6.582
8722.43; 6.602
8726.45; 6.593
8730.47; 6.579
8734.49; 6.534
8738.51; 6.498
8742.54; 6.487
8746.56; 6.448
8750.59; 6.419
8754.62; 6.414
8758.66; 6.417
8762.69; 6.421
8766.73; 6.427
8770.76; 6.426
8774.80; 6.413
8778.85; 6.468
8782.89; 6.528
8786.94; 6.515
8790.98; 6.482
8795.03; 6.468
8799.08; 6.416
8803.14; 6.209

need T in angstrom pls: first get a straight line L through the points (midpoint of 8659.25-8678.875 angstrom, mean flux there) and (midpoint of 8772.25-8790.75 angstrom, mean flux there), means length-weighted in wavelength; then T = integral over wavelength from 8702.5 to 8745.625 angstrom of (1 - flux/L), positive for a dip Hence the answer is -2.8 angstrom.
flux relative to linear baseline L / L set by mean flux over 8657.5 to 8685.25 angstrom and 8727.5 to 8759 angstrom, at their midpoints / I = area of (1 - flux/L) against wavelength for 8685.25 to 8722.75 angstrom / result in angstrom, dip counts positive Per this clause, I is -1.42 angstrom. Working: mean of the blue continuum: 5.92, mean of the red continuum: 6.48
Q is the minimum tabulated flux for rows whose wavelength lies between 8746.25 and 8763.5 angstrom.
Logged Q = 6.414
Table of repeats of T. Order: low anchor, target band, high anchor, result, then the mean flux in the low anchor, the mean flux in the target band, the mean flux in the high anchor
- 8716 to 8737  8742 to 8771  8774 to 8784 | 0.4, 6.58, 6.43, 6.47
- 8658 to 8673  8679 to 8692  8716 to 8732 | -0.4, 5.66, 6.18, 6.59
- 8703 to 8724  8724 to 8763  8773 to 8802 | 0.2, 6.56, 6.49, 6.46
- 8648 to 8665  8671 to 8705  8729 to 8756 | -0.2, 6.05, 6.25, 6.48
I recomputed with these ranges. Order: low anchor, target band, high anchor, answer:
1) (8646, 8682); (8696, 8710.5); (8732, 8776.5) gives -0.6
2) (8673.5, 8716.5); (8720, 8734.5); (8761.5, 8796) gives -0.4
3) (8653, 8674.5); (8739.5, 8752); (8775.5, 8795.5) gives -0.4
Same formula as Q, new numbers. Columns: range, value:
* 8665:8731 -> 5.463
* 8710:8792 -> 6.413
